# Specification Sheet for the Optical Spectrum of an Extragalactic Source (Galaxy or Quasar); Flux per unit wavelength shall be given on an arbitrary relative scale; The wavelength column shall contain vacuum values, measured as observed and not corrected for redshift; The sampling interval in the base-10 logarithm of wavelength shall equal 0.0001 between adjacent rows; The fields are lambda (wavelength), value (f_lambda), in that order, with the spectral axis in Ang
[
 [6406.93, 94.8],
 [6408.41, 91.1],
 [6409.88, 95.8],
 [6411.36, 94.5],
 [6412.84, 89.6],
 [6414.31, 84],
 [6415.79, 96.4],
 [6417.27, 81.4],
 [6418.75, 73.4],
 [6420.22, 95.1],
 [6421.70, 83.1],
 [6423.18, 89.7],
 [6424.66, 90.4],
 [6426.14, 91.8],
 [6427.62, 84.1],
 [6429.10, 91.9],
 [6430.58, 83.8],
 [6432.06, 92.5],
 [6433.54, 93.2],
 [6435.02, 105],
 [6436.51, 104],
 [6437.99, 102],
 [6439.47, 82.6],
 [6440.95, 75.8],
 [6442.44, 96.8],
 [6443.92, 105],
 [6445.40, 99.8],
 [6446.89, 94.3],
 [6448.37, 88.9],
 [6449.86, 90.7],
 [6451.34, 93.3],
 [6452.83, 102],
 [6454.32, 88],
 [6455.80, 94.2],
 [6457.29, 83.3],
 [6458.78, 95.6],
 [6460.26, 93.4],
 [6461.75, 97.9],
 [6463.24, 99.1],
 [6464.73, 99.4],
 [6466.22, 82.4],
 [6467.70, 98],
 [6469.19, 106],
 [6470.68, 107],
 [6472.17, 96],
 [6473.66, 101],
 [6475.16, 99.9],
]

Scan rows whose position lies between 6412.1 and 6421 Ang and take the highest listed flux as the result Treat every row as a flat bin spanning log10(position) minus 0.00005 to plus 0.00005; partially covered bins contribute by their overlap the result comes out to 96.4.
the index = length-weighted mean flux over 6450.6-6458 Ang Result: 92.2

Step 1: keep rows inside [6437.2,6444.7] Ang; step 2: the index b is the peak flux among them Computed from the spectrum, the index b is 105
